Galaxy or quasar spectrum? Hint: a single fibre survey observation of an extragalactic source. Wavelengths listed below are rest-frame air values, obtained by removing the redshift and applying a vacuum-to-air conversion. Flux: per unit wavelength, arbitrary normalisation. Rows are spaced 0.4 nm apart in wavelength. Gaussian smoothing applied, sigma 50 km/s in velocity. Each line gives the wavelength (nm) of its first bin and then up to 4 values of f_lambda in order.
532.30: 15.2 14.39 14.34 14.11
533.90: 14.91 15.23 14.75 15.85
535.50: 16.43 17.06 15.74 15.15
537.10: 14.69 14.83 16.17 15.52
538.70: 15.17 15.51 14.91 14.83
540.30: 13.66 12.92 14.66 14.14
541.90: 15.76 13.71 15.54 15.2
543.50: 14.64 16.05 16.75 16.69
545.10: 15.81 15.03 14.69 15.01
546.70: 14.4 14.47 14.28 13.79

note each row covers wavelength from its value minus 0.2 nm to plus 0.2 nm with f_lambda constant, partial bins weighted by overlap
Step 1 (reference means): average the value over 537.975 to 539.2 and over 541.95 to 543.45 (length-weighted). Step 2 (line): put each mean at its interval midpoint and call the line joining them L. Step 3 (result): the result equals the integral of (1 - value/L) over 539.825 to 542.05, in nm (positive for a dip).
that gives 0.128 nm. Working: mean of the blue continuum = 15.5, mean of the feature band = 14.3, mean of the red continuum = 14.9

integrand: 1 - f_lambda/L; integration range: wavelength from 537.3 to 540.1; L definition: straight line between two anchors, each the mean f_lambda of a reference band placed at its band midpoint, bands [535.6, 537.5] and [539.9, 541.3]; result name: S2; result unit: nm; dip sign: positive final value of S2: -0.11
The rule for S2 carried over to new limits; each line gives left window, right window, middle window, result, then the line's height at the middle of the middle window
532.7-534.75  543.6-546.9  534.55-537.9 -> -0.177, 14.8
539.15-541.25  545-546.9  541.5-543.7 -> -0.051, 14.6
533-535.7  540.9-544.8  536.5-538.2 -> -0.006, 15.2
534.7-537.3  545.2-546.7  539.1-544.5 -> 0.139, 15.3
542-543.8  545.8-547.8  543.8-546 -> -0.175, 14.7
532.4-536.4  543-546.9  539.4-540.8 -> 0.114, 15.4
